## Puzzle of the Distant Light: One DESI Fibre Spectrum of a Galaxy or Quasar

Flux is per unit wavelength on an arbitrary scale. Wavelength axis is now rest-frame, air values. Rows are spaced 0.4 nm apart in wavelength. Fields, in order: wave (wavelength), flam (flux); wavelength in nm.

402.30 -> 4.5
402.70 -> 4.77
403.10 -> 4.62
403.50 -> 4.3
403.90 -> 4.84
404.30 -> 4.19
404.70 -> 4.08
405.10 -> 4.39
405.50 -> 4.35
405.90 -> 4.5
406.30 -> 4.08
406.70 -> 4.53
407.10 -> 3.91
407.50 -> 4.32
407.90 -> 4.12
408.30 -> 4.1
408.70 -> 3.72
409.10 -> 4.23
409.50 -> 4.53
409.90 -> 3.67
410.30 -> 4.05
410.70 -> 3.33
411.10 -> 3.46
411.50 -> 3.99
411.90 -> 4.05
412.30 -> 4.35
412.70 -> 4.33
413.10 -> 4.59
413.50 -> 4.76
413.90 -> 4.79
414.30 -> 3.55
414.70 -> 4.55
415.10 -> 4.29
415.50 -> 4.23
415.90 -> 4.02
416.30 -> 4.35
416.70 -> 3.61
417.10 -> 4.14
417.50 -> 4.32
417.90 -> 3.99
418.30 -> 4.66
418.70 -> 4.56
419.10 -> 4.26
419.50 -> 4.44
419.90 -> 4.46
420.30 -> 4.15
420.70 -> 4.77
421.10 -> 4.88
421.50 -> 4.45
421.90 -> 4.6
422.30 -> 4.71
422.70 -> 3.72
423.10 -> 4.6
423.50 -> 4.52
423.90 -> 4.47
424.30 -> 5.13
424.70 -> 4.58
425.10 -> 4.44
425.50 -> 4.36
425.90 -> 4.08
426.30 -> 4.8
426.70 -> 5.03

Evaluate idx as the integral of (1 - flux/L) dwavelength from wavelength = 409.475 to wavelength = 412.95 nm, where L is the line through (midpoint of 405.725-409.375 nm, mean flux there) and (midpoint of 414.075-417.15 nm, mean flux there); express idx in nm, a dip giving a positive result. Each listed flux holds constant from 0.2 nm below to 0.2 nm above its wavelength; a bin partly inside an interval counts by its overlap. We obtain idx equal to 0.154 nm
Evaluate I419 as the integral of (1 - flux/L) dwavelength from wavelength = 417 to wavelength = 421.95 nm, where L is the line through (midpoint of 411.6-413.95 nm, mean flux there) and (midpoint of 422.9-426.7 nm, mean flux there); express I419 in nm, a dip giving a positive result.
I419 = 0.09 nm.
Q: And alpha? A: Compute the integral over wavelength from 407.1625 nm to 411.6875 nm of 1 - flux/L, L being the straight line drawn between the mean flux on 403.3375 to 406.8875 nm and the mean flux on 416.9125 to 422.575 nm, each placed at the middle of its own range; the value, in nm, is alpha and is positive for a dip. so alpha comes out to 0.446 nm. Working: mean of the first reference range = 4.36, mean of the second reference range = 4.45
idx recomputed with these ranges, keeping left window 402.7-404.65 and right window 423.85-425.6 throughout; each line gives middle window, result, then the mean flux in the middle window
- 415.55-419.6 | 0.31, 4.23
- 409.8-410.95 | 0.22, 3.67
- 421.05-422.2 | 0.00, 4.62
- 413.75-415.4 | 0.10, 4.28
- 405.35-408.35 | 0.17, 4.24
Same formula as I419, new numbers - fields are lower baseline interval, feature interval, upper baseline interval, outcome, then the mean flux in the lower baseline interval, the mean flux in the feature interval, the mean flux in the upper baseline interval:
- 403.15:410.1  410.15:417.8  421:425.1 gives 0.409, 4.24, 4.14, 4.55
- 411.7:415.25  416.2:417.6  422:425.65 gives 0.108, 4.36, 4.07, 4.51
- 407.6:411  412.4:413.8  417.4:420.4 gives -0.149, 3.96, 4.56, 4.36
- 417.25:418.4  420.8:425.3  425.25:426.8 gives -0.118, 4.29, 4.56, 4.53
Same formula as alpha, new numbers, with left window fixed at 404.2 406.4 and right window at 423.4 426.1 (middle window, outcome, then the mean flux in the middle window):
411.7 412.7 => 0.03 nm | 4.23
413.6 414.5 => 0.03 nm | 4.24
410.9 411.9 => 0.13 nm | 3.79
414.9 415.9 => 0.04 nm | 4.21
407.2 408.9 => 0.10 nm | 4.06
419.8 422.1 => -0.05 nm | 4.56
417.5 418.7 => 0.02 nm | 4.36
